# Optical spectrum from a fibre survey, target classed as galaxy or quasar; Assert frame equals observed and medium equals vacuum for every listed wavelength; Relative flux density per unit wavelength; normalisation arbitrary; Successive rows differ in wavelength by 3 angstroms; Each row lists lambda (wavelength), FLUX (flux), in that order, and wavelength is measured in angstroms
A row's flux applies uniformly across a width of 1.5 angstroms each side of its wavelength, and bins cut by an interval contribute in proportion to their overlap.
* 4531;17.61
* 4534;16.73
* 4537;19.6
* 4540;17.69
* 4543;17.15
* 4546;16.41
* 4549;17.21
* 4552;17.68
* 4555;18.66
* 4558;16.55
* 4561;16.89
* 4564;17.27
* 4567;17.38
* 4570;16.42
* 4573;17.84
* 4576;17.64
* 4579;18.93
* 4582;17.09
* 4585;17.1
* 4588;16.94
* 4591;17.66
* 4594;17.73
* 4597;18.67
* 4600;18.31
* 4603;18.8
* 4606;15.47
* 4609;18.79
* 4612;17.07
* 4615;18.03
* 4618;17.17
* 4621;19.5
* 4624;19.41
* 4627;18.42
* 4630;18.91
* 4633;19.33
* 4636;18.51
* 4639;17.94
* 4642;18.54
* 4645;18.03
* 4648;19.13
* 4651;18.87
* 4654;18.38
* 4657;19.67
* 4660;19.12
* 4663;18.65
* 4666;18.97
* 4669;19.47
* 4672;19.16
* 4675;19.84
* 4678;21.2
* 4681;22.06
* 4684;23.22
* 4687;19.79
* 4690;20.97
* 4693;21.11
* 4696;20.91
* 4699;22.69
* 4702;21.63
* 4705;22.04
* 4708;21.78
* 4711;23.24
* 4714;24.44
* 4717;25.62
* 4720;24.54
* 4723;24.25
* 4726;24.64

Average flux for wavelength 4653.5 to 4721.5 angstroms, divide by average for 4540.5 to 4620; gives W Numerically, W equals 1.2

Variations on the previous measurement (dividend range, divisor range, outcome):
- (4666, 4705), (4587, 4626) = 1.17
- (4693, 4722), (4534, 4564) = 1.31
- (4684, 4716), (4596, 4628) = 1.21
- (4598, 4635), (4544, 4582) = 1.05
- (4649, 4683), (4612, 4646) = 1.06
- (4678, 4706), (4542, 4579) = 1.25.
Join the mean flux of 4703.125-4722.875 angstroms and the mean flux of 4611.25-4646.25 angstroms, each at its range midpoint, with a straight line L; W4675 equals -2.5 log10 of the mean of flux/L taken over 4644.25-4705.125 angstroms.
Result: 0.05 mag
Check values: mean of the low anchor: 18.4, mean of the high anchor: 23.6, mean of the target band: 20.2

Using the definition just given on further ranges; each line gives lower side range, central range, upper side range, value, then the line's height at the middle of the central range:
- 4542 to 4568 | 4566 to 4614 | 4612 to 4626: 0.01 mag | 17.9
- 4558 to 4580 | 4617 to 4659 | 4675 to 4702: 0.06 mag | 19.7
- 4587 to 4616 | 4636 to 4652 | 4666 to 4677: 0.02 mag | 18.8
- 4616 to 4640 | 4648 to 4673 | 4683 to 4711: 0.06 mag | 20.1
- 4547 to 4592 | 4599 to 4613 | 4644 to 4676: 0.02 mag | 18.1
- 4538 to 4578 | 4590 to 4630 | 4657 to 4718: 0.05 mag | 18.9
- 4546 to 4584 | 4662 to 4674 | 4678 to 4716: 0.10 mag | 21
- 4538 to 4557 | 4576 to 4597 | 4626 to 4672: 0.02 mag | 18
